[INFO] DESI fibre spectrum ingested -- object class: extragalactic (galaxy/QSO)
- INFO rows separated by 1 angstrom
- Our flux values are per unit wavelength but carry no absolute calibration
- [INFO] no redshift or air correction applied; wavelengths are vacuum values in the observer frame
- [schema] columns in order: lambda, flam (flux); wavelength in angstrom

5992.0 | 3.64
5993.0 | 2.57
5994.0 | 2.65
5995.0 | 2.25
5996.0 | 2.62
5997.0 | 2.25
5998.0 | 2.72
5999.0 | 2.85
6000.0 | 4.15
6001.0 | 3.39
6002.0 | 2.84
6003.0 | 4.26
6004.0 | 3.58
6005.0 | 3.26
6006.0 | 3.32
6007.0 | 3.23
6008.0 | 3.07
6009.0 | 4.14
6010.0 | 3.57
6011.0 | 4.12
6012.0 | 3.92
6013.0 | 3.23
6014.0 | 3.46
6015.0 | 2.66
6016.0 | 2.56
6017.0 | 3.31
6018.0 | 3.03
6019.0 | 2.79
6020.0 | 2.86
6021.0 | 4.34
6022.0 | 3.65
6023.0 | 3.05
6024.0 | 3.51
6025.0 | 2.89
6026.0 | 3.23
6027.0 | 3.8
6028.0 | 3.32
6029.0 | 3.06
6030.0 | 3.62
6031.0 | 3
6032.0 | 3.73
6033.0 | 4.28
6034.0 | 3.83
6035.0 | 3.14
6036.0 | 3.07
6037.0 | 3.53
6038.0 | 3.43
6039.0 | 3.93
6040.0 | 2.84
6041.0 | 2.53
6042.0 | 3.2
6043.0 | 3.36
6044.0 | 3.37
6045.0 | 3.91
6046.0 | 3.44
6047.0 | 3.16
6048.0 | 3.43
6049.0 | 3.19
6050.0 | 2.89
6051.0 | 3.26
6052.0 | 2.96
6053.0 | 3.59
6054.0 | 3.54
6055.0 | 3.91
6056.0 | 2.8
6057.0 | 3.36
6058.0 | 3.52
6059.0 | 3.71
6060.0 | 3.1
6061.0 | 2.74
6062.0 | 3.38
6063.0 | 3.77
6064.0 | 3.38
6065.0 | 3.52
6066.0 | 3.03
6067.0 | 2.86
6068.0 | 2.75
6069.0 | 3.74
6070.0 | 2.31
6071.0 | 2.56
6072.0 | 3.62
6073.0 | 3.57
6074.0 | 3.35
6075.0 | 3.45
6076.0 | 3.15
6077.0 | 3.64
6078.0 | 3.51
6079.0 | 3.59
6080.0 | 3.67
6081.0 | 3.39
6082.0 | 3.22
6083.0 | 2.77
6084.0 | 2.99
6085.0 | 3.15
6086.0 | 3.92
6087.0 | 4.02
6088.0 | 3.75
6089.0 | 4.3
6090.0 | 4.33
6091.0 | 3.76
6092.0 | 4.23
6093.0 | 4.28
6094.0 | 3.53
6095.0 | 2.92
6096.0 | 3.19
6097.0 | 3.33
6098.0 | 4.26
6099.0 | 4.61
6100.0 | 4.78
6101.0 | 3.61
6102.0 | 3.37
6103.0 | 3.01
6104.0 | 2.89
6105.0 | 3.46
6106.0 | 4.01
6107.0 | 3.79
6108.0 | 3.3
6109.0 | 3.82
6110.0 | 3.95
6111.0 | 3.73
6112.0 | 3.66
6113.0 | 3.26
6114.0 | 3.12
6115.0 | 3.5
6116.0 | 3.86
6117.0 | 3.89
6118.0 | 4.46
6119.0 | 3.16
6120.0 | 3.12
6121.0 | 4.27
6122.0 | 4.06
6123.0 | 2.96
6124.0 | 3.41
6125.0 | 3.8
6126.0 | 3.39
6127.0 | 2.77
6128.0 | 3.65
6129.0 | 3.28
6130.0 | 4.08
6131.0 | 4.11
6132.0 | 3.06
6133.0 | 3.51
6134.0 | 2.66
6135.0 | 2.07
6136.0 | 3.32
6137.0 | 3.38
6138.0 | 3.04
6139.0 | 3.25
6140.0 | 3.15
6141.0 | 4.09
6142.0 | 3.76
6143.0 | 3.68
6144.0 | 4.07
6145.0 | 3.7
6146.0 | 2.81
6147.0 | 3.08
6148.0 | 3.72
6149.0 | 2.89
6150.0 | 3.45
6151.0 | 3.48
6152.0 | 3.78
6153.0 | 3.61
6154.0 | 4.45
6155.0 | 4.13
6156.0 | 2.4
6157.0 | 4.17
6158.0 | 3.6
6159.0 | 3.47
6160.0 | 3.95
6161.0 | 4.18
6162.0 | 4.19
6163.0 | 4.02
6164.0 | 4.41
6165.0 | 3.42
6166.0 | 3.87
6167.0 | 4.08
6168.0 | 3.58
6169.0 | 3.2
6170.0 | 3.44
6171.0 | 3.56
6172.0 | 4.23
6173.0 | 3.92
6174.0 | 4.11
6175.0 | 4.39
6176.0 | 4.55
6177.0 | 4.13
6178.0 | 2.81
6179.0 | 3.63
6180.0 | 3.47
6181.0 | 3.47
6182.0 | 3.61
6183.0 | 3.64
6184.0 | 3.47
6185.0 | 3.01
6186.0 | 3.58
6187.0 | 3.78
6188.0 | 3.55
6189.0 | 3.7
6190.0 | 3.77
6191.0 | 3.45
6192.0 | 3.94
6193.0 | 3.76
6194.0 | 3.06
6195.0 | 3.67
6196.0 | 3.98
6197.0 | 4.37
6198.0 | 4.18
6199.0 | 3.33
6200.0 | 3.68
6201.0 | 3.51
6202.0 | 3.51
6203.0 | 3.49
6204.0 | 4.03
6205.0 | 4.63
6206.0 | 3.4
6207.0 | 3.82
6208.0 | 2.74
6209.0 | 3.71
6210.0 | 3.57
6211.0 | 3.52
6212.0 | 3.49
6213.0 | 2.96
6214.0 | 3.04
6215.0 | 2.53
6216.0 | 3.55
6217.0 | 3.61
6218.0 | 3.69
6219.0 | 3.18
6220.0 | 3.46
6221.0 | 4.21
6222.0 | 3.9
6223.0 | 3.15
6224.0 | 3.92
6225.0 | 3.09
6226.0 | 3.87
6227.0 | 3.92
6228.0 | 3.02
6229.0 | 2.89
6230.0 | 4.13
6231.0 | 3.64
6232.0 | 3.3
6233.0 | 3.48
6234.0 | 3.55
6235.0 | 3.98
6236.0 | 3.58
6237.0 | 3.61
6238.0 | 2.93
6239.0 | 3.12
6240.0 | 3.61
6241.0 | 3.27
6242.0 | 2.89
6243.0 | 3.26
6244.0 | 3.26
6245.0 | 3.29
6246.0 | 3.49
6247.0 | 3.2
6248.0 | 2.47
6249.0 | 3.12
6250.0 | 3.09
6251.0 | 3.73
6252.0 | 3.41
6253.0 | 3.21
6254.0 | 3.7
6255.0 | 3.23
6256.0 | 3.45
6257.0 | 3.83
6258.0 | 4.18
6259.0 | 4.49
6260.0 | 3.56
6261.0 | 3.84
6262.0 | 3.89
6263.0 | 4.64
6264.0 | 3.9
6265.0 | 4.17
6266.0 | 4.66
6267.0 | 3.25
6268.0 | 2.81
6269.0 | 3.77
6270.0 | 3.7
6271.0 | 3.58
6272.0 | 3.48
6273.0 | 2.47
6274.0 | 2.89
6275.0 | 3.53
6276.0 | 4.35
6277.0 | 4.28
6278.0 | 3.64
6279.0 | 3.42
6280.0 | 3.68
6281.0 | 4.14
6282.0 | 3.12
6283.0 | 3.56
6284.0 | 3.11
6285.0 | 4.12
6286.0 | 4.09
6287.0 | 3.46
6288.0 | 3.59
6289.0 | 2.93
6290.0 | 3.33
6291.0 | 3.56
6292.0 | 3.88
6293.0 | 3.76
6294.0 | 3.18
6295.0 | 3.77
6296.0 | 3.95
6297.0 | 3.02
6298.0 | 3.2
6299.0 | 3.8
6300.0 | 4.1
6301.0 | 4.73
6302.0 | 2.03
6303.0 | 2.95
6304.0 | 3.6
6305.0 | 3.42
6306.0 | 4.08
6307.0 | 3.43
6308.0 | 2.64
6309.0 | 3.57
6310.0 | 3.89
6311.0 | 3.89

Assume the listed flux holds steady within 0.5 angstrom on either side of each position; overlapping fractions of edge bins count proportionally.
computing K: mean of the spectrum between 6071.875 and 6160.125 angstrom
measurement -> 3.56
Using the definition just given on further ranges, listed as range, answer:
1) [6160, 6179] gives 3.89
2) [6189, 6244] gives 3.54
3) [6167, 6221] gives 3.62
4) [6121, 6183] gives 3.6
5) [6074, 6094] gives 3.63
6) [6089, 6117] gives 3.7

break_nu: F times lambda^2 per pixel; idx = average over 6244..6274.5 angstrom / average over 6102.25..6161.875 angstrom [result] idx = 1.0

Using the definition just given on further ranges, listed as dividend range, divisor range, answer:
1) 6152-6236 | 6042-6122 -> 1.08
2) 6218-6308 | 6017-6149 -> 1.09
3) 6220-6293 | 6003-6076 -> 1.14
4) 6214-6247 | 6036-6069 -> 1.11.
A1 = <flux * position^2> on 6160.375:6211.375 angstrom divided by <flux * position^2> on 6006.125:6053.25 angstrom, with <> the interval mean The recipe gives 1.17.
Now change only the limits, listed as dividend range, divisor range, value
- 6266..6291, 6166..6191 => 0.99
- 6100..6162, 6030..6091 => 1.07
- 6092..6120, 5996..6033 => 1.13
